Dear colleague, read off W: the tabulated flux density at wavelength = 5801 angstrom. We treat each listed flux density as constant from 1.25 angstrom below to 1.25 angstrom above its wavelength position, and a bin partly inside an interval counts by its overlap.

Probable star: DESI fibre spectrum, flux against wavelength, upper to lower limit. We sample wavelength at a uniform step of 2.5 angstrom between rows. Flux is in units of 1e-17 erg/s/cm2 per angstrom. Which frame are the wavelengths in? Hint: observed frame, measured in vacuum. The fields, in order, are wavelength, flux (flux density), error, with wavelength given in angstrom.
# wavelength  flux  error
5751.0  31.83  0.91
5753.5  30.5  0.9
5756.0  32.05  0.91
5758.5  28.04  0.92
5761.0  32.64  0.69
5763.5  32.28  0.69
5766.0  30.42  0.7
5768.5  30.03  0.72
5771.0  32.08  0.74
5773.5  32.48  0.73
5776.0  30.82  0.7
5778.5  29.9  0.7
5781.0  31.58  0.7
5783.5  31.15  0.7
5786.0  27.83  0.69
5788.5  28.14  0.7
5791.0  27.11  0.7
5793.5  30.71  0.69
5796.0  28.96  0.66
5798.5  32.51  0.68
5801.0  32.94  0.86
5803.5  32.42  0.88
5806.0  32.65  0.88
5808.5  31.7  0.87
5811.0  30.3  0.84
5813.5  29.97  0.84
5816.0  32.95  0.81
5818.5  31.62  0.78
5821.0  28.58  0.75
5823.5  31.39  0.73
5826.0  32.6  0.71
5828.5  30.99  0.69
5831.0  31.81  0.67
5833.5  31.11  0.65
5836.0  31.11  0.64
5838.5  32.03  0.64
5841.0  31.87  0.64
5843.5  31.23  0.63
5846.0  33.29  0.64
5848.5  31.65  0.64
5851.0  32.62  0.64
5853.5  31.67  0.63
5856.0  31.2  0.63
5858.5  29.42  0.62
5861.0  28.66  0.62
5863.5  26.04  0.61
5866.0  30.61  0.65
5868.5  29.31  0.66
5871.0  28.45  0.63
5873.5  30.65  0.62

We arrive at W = 32.94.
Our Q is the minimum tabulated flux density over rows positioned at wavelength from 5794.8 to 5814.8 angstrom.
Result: 28.96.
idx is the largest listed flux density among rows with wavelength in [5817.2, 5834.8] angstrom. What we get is 32.6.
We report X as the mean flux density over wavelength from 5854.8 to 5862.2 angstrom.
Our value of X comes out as 29.8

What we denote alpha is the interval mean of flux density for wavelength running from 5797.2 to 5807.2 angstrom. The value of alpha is 32.6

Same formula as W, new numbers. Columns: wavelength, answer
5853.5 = 31.67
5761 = 32.64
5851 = 32.62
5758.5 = 28.04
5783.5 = 31.15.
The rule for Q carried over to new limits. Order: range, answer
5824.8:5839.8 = 30.99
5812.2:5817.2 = 29.97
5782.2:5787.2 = 27.83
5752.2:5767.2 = 28.04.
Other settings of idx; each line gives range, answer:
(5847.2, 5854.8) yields 32.62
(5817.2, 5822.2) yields 31.62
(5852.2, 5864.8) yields 31.67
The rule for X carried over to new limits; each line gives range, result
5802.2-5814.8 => 31.4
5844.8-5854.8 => 32.3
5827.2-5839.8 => 31.4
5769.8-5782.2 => 31.4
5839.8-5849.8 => 32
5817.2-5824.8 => 30.6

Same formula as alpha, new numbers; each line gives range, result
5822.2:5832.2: 31.7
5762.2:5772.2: 31.2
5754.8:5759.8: 30.1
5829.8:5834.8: 31.5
